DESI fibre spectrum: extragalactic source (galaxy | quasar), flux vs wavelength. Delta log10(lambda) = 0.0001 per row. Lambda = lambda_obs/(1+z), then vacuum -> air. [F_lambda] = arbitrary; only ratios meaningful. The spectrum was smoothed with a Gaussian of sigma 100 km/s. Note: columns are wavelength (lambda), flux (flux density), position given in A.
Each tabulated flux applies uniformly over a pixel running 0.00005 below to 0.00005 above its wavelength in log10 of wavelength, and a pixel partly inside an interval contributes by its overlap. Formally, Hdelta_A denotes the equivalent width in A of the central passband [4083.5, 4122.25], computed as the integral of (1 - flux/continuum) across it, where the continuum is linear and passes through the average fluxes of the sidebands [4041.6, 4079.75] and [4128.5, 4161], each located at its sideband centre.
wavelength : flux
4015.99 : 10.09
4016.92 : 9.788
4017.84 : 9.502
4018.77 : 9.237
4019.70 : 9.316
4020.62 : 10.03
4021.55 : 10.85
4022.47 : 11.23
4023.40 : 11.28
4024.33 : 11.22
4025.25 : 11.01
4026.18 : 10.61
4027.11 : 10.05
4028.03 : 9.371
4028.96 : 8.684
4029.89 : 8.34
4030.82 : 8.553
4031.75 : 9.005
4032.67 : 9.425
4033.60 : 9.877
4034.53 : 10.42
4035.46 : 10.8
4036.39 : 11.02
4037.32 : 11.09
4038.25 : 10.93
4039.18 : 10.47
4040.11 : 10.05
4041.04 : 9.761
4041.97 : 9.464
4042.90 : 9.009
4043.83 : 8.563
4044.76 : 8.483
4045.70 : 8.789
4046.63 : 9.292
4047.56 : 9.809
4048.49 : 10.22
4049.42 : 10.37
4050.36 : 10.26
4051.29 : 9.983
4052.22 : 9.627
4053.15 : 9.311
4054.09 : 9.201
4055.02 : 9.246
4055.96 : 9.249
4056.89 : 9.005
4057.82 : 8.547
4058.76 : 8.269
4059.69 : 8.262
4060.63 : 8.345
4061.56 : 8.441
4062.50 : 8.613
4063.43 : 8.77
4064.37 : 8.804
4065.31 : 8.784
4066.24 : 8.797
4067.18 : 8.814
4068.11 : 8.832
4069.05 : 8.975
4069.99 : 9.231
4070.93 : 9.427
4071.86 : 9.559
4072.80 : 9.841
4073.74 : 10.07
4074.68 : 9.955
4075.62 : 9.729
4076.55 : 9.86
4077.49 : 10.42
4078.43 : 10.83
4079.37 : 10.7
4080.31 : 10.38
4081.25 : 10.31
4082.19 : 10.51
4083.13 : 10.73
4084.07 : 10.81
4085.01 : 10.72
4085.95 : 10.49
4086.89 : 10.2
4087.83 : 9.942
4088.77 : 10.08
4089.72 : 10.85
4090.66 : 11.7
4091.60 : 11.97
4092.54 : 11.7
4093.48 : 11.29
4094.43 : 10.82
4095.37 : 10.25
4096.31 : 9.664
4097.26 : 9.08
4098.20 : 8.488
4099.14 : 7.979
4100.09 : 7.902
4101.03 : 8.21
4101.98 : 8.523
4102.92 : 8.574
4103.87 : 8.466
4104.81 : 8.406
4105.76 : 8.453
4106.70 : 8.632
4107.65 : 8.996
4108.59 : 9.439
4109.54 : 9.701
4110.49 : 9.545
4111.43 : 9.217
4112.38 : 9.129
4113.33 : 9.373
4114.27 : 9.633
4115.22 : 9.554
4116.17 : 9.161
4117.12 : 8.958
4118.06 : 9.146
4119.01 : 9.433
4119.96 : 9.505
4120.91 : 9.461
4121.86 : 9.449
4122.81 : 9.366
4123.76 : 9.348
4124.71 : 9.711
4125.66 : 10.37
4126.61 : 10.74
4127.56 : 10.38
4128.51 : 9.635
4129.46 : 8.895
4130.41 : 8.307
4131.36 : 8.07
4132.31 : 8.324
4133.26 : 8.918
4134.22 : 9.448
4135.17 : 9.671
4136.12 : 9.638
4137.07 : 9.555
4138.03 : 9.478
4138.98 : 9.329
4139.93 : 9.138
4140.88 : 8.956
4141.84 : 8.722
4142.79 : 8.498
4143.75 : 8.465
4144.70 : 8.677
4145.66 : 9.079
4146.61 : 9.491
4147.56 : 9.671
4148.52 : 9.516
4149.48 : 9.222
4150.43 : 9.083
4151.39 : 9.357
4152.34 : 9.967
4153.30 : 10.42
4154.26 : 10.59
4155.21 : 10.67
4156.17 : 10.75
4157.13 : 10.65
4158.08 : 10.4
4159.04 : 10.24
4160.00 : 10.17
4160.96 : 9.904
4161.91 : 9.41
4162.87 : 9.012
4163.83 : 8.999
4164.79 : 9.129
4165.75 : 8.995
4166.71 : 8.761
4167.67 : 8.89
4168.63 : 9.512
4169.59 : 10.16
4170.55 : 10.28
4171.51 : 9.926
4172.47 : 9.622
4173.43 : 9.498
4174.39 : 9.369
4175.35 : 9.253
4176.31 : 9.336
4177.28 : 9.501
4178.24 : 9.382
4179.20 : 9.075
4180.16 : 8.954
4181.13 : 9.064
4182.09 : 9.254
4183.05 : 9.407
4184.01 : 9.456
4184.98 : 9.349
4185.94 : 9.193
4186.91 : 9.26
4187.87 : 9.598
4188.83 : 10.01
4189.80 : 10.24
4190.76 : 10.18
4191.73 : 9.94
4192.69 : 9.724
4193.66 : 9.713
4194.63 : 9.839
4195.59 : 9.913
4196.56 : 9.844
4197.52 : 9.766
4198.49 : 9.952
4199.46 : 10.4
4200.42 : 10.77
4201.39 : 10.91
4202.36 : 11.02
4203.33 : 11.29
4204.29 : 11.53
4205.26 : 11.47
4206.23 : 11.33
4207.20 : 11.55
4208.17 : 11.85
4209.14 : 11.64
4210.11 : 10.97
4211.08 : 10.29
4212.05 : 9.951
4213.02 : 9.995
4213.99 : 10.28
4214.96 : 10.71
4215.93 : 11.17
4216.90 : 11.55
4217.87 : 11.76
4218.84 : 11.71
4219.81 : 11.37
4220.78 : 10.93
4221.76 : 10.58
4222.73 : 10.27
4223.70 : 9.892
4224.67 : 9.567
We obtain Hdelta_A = -0.9 A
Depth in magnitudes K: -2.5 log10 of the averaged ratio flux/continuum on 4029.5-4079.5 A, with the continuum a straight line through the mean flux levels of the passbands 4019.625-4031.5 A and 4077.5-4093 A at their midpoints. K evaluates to 0.10 mag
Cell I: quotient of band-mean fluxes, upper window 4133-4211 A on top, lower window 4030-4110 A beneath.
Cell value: 1.02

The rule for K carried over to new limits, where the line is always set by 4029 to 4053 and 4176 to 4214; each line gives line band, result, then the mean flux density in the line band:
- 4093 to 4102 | 0.07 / 9.25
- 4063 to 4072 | 0.09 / 8.98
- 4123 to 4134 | 0.07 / 9.34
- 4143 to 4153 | 0.09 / 9.25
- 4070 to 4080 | -0.02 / 10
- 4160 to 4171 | 0.07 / 9.4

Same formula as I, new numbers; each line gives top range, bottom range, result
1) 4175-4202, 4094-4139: 1.05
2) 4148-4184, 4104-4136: 1.04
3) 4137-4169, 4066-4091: 0.94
